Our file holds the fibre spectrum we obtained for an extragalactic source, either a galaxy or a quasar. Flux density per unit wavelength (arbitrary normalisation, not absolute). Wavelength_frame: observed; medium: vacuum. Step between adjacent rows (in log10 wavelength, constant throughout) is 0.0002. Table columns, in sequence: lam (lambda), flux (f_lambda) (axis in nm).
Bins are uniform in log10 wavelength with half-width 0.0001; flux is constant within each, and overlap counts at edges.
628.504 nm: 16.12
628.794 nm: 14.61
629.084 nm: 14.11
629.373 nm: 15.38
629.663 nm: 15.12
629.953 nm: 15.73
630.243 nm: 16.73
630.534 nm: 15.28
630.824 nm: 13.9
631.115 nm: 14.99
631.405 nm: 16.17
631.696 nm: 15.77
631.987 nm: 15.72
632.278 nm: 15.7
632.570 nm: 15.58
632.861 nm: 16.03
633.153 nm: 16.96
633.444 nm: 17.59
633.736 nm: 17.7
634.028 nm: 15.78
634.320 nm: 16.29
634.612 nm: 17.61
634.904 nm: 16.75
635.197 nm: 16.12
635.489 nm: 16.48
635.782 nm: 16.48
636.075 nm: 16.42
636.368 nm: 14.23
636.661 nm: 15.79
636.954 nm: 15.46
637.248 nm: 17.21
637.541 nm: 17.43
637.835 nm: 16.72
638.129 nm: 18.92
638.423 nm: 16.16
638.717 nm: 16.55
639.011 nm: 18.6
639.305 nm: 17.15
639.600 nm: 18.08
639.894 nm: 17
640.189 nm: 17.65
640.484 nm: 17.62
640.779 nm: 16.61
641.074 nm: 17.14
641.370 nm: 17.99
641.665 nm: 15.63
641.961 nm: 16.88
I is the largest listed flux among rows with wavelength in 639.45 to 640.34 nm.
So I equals 18.08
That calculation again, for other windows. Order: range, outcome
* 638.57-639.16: 18.6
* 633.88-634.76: 17.61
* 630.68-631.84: 16.17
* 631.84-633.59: 17.59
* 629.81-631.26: 16.73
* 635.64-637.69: 17.43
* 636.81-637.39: 17.21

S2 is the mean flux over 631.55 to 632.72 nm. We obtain 15.7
